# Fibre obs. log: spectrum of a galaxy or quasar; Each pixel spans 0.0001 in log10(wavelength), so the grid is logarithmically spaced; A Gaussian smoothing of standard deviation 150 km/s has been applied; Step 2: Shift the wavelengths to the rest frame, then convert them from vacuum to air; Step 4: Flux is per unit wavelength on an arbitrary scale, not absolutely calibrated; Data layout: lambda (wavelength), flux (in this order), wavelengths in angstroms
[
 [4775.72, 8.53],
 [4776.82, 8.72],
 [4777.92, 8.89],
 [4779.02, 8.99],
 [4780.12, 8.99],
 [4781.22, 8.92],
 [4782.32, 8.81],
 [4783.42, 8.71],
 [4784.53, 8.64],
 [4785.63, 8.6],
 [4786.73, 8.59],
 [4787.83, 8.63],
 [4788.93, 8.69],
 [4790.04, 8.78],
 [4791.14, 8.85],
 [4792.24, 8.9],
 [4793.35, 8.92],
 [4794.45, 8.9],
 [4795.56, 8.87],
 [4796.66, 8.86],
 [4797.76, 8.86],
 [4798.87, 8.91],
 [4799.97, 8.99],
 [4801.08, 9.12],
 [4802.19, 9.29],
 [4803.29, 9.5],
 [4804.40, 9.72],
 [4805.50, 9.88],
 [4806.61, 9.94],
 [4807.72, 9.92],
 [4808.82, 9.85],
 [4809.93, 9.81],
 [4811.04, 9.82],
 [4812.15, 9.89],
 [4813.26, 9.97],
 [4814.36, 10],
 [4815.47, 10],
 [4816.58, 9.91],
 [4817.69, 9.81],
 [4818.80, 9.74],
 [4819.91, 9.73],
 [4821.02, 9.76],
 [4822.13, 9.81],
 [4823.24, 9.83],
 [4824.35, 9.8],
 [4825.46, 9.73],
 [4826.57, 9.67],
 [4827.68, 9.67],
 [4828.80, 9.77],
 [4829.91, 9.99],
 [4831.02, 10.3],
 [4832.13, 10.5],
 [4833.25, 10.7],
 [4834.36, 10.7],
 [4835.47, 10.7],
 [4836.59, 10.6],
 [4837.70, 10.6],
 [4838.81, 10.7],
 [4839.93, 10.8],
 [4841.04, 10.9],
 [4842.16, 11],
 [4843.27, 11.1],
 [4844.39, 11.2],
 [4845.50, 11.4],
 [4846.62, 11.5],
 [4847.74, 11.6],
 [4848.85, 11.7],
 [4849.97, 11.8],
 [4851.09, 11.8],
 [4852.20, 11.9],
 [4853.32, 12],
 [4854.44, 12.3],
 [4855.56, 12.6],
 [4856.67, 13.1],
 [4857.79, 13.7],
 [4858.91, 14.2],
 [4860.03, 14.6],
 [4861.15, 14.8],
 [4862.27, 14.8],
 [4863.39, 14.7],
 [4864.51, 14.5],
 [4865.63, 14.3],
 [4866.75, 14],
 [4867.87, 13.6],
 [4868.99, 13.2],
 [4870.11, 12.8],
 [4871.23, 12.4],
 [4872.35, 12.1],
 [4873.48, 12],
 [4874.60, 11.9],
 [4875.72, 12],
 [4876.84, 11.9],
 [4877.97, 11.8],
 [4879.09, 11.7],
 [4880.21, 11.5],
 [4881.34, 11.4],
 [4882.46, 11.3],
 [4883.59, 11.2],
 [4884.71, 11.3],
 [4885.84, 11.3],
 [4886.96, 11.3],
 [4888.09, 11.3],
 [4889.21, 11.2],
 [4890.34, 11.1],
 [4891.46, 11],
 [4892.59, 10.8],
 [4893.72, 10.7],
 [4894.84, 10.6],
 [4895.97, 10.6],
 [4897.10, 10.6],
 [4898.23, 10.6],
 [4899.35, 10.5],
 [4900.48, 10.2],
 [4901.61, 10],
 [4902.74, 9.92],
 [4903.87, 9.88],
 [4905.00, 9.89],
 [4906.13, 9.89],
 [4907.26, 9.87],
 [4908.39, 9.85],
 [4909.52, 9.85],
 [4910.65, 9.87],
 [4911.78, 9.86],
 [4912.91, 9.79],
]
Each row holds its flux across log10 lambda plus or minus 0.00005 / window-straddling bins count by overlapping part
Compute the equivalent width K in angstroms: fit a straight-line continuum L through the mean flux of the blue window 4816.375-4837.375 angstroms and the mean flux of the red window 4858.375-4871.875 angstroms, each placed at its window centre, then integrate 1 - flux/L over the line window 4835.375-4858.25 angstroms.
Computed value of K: 1.0 angstroms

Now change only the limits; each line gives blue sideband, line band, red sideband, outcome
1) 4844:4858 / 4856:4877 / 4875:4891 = -3.0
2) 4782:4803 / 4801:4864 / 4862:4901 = -4.3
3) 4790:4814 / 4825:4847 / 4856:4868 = 2.8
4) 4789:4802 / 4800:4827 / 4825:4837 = -0.6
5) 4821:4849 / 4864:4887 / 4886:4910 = -3.9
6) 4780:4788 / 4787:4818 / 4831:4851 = 0.4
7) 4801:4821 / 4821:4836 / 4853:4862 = 1.5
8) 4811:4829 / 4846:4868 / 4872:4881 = -4.0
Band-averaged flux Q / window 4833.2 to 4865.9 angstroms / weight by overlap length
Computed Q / 12.2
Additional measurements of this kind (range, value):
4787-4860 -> 10.3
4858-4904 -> 12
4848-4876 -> 13.1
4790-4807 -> 9.15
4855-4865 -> 14.1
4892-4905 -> 10.4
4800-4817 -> 9.75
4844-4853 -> 11.6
